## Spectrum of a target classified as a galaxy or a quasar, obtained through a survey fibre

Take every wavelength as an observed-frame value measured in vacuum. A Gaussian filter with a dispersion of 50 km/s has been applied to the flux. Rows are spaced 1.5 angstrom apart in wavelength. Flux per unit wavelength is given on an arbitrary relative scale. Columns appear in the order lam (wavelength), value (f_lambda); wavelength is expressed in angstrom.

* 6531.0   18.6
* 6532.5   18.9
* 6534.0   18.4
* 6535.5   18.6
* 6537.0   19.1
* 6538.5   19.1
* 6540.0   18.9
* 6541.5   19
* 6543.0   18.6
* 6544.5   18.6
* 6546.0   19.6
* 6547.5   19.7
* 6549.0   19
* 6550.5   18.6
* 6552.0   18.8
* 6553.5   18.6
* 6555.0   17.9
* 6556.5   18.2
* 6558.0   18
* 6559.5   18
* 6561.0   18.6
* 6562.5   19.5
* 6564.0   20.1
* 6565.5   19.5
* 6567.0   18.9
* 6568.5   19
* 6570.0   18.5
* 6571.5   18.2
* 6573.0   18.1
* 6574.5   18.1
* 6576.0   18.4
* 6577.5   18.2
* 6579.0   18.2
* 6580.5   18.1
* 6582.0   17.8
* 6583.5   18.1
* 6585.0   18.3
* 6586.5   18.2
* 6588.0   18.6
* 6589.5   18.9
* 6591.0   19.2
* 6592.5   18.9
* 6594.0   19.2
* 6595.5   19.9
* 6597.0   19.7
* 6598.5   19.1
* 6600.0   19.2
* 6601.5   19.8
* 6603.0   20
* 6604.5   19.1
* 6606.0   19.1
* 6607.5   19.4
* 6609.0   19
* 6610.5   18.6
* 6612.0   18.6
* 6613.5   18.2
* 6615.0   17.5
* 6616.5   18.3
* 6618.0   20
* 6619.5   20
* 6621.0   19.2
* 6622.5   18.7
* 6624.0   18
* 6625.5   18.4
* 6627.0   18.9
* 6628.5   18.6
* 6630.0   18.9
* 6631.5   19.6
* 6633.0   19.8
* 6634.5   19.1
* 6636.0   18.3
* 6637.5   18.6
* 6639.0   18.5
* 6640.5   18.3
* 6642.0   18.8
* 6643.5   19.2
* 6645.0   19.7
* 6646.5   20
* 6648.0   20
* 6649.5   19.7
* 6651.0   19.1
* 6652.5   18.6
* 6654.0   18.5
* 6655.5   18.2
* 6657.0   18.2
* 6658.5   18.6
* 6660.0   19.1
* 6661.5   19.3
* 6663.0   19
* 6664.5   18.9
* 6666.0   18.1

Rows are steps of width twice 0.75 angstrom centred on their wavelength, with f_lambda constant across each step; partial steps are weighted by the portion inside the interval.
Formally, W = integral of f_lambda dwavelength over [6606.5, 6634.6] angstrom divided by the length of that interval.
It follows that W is 18.9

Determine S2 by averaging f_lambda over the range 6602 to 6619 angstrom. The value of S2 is 18.9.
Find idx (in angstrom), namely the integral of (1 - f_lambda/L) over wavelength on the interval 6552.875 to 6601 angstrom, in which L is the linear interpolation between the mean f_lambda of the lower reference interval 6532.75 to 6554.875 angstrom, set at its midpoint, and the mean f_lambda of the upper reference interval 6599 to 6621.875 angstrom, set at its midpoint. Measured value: 0.8 angstrom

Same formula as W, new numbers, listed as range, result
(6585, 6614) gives 19.1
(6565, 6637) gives 18.8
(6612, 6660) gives 18.9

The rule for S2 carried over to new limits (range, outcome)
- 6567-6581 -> 18.3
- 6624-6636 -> 18.9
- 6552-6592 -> 18.5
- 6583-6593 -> 18.6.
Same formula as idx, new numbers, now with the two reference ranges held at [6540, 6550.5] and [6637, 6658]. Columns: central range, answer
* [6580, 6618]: 0.27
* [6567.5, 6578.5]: 0.38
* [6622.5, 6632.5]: 0.11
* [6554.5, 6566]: 0.18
